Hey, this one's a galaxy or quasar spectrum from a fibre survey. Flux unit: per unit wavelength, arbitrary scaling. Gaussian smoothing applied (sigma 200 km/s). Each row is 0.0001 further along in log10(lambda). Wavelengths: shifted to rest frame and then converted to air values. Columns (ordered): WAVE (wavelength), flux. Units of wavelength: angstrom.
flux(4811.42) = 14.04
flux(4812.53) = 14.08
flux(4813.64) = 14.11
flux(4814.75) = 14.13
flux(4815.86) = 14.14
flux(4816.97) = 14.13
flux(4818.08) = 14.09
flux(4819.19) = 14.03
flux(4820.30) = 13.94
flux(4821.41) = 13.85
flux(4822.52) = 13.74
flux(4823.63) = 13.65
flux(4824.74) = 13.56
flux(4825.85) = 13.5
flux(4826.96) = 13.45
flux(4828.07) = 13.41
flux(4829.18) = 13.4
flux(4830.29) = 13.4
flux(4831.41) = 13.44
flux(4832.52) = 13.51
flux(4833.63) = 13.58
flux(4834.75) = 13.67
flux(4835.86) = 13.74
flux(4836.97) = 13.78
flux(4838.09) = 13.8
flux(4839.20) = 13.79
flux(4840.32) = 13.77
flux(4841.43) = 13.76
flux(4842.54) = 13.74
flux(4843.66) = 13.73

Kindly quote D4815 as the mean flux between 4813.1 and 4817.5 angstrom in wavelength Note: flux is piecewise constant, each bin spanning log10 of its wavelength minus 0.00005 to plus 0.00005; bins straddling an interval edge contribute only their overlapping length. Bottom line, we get 14.1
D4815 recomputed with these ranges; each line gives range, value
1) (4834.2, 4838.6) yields 13.7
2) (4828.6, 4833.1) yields 13.4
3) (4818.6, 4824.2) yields 13.8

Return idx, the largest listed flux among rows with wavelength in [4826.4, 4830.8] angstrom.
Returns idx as 13.45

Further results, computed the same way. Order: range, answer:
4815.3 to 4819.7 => 14.14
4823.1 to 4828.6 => 13.65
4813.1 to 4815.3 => 14.13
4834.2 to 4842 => 13.8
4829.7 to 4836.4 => 13.74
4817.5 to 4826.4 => 14.09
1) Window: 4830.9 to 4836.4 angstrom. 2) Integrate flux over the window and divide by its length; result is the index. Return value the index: 13.6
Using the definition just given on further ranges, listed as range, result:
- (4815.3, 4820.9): 14.1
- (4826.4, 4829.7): 13.4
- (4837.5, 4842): 13.8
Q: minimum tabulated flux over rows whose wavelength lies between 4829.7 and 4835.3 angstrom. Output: 13.4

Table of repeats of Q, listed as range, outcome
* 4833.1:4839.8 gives 13.58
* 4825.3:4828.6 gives 13.41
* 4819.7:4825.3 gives 13.56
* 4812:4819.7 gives 14.03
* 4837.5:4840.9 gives 13.77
